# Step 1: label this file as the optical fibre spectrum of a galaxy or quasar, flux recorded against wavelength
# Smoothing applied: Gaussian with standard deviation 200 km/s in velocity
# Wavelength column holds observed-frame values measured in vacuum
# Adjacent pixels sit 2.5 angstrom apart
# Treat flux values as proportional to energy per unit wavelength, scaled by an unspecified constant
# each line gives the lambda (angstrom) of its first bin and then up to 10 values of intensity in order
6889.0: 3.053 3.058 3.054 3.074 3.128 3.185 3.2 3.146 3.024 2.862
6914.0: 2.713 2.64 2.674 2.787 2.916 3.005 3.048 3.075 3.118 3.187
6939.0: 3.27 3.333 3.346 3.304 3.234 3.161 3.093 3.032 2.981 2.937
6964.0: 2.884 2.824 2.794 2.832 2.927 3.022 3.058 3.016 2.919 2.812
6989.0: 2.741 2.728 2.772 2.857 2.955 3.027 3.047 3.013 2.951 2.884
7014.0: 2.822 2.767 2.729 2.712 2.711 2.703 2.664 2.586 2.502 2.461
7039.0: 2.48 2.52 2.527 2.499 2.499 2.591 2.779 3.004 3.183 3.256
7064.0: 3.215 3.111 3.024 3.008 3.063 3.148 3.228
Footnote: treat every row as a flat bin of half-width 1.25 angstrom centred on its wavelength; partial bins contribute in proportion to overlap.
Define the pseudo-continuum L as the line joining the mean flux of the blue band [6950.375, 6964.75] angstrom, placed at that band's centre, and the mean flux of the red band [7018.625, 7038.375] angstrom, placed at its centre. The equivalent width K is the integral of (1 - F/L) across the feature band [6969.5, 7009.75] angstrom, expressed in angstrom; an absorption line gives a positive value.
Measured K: -1.1 angstrom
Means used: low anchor 3.02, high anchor 2.62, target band 2.91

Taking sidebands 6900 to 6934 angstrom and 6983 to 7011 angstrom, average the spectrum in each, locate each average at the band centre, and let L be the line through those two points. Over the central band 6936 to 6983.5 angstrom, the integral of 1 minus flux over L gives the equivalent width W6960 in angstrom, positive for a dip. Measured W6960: -2.28 angstrom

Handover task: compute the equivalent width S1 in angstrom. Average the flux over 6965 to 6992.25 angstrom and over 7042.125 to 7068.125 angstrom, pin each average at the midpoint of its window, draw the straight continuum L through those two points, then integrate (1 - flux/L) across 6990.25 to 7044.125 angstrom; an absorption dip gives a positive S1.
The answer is 2.3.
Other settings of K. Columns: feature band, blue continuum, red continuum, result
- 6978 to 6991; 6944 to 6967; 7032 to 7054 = 0.0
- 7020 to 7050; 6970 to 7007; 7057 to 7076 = 4.6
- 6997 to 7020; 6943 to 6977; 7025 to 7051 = -1.5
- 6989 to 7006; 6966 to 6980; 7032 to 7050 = -0.8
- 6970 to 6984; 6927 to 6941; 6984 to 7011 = 0.0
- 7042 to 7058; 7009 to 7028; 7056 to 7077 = 1.8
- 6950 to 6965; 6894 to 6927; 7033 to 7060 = -0.9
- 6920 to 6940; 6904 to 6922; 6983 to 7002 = -1.3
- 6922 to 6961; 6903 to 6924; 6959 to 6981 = -3.1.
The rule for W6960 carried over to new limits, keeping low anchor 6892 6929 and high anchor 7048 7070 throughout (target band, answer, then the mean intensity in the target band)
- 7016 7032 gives 1.4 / 2.7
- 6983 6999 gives 0.8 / 2.81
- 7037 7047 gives 1.6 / 2.5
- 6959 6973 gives 0.5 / 2.87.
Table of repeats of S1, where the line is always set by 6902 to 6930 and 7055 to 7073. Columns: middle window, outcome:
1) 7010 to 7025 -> 1.3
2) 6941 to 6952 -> -1.2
